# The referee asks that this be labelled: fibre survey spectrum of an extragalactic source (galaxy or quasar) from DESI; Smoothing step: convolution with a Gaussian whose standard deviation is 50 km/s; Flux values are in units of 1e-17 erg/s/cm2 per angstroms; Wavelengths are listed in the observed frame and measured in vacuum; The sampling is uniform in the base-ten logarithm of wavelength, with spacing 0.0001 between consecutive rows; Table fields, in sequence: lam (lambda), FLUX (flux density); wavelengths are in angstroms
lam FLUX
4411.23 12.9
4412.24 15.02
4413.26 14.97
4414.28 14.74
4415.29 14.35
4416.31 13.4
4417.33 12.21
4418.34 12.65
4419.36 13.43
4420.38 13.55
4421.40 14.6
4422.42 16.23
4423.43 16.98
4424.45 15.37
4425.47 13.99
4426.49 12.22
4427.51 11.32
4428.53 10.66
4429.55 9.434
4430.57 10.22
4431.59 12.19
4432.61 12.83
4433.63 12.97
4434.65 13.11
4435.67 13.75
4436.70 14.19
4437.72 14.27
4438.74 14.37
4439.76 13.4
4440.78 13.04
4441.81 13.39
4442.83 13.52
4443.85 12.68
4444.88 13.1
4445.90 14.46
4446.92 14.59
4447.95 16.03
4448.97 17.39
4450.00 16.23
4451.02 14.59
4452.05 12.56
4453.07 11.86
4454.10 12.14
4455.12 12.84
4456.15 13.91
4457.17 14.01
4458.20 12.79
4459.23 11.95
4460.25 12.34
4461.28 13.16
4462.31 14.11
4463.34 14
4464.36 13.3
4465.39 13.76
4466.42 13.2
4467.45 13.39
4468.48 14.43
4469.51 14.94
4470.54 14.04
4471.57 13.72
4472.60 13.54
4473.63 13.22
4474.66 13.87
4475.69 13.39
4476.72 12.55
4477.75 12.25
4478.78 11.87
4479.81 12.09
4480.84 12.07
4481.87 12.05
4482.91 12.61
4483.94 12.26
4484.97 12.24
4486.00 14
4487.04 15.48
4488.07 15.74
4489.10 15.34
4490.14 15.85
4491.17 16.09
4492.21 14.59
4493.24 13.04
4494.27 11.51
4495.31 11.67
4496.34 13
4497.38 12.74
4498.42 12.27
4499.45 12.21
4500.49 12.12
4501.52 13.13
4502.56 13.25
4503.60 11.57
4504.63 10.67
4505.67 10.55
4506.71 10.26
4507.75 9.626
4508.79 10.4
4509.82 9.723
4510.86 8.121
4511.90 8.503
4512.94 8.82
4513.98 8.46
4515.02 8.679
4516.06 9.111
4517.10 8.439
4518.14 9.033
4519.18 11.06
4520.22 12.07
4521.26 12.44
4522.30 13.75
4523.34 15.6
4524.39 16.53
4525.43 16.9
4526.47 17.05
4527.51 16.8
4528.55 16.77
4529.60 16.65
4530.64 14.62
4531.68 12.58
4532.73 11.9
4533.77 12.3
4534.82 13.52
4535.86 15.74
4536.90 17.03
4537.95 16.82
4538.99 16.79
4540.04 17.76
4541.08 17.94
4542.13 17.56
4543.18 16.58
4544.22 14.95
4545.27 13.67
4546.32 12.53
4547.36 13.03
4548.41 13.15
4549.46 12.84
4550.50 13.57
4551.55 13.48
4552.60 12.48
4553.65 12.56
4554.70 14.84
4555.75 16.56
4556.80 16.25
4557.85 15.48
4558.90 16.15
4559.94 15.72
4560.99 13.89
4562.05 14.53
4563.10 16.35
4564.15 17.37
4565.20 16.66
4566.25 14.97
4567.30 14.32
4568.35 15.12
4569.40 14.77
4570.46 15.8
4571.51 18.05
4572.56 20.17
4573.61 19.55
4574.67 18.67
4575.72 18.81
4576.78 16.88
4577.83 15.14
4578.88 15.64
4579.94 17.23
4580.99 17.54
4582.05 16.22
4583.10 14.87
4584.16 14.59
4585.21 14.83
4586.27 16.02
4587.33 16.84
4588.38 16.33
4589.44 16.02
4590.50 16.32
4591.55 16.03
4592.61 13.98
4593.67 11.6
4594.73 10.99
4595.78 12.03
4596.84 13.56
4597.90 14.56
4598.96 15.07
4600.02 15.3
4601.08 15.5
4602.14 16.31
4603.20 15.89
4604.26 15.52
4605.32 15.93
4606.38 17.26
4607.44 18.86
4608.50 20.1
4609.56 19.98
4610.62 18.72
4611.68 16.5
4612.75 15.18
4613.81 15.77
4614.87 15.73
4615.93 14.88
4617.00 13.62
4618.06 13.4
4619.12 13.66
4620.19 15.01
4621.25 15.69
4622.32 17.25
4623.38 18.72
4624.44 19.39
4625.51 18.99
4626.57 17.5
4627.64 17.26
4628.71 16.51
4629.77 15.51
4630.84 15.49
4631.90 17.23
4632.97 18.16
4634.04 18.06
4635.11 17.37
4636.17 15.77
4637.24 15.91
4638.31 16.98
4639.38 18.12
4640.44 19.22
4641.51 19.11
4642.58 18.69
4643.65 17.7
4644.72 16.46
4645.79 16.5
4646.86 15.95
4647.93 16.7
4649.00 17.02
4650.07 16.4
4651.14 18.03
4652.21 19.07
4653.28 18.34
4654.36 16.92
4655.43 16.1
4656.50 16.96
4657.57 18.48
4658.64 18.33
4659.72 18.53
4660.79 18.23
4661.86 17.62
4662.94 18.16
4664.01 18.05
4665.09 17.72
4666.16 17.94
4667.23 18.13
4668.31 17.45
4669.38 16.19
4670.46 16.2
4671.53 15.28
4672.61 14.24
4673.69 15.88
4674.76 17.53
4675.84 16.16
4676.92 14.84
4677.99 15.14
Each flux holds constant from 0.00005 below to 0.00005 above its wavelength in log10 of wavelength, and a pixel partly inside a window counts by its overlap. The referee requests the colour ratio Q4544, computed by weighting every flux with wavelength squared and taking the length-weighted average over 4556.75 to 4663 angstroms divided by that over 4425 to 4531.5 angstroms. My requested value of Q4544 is 1.35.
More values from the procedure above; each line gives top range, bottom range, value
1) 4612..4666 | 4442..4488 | 1.36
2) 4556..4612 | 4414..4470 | 1.26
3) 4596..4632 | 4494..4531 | 1.41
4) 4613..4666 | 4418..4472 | 1.37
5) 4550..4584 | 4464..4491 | 1.22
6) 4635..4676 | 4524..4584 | 1.15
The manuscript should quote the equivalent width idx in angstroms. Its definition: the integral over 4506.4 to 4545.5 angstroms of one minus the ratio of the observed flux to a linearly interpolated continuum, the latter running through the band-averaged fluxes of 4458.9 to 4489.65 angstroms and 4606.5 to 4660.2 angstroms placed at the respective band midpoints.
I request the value 3.6 angstroms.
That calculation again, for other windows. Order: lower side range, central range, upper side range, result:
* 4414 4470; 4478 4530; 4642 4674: 7.5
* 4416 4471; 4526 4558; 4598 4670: 0.8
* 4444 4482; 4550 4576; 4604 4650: -0.4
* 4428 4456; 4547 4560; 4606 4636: 1.0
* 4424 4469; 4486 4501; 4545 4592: 0.5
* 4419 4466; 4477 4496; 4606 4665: 1.3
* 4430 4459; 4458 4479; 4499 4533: -0.5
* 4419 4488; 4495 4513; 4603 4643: 4.2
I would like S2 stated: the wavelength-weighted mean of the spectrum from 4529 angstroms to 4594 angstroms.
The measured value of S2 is 15.5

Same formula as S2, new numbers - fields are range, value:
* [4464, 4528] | 12.6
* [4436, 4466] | 13.7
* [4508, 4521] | 9.44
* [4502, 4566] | 13.6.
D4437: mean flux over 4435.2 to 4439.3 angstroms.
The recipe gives 14.1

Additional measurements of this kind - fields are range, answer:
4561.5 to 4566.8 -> 15.9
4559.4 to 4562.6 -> 14.7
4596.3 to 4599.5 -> 14.4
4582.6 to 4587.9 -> 15.4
